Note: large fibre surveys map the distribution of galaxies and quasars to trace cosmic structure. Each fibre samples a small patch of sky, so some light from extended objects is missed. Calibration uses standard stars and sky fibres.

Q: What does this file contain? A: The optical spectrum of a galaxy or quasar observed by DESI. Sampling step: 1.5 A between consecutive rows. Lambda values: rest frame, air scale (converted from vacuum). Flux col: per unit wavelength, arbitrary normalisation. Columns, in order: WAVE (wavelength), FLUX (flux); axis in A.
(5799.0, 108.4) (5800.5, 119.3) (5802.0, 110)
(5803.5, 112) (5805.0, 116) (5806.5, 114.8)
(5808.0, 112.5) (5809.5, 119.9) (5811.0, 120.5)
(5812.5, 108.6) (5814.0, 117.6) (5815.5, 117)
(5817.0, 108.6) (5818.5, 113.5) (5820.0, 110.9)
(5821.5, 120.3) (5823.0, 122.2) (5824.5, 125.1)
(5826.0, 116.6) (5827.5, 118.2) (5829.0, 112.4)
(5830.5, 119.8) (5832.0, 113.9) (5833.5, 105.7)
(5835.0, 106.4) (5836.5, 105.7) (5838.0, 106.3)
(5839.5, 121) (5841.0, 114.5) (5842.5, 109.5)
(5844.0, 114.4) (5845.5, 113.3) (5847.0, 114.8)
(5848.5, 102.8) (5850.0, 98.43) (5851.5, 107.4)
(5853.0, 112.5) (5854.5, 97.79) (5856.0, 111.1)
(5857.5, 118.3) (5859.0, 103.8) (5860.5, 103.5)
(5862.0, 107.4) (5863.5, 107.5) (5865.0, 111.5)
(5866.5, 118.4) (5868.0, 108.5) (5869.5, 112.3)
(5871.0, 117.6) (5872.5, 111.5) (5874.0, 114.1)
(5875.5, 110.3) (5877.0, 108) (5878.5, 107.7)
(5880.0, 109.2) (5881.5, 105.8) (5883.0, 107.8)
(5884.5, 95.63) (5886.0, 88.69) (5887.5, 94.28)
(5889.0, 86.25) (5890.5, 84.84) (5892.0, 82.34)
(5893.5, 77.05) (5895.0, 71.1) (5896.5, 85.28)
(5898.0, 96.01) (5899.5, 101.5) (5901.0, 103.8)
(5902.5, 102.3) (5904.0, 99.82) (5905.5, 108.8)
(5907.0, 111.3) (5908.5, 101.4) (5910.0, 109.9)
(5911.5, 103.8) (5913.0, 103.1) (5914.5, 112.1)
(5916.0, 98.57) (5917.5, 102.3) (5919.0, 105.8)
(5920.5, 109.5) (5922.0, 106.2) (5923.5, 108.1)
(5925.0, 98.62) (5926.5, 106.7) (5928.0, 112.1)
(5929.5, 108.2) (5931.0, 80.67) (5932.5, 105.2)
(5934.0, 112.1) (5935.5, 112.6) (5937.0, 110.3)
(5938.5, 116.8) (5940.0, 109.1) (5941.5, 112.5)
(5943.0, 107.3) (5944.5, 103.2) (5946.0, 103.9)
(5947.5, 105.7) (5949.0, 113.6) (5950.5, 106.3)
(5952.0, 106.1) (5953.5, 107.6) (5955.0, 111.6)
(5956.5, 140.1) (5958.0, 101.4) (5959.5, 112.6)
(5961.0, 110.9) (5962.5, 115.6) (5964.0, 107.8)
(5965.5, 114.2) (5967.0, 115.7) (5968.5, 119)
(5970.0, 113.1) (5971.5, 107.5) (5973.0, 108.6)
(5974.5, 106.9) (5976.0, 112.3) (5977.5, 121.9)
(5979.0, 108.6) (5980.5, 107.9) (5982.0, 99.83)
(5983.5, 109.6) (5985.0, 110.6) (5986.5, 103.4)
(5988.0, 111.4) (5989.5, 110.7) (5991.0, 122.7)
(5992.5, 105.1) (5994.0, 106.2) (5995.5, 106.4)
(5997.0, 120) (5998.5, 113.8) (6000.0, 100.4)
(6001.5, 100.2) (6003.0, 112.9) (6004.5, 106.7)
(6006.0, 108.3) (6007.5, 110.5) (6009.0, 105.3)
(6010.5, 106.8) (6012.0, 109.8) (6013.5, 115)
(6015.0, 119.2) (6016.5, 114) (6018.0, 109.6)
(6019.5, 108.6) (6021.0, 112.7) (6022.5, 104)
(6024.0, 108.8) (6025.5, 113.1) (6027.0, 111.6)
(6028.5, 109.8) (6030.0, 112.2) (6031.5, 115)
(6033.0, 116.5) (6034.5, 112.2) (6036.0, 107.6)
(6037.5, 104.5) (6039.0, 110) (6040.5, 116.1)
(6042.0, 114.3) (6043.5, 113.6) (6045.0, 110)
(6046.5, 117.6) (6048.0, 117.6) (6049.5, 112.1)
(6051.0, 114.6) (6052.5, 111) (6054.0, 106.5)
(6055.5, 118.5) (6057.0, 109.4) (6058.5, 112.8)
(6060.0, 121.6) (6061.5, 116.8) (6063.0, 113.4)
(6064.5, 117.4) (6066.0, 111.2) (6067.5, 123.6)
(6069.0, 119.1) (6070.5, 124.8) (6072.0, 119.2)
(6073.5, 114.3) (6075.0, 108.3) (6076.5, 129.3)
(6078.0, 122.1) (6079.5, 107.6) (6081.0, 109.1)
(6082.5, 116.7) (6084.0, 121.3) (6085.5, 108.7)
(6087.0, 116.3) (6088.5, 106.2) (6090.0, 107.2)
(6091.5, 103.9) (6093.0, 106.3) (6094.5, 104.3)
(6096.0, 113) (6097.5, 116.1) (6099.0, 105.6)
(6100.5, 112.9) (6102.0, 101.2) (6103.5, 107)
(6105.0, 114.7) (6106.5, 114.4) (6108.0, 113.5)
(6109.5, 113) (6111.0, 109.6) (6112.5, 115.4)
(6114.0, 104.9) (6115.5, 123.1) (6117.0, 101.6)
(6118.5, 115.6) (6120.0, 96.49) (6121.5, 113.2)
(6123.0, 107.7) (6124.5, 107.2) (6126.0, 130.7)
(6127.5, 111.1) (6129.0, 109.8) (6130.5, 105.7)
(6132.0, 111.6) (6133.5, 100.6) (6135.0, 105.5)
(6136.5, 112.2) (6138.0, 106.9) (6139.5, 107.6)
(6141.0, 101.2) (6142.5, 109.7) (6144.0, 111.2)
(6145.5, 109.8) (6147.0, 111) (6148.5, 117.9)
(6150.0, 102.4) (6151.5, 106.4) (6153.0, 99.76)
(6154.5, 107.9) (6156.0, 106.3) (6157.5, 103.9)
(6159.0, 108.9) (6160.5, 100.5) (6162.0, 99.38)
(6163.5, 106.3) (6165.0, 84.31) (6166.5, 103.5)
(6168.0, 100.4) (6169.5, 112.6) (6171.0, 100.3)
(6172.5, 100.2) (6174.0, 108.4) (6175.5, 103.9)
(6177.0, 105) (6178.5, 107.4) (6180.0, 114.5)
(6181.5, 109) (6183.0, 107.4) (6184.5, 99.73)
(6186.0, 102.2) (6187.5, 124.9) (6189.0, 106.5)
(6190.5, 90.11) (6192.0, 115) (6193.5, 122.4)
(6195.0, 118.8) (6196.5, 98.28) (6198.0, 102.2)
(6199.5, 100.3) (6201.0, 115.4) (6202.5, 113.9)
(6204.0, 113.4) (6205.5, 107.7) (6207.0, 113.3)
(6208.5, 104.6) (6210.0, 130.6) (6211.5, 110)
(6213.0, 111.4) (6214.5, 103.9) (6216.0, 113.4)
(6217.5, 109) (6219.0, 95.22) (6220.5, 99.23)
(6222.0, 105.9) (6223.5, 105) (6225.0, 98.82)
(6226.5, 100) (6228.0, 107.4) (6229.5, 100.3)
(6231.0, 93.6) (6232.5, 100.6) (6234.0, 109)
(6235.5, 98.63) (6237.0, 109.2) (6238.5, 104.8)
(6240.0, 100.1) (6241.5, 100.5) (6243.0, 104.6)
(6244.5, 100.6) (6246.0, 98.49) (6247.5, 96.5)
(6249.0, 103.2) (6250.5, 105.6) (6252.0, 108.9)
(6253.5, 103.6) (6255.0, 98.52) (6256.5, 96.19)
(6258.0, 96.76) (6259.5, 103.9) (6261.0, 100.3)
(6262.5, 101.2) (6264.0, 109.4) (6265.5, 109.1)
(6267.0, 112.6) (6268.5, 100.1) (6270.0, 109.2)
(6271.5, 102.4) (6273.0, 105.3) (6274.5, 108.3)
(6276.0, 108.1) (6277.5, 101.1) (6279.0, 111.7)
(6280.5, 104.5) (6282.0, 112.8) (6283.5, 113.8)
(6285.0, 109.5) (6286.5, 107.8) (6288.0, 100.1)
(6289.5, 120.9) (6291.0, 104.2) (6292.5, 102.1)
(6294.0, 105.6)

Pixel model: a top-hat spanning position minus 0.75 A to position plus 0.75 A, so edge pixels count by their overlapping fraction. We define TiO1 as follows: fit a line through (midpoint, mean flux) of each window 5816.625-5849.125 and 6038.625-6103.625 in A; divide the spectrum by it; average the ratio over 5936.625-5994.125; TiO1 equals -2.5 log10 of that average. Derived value 0.03 mag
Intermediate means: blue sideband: 114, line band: 111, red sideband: 113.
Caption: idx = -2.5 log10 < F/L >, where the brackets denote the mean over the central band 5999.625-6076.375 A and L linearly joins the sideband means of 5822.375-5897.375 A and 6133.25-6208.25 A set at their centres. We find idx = -0.06 mag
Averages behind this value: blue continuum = 106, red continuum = 107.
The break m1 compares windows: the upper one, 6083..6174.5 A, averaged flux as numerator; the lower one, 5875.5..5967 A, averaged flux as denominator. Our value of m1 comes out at 1.0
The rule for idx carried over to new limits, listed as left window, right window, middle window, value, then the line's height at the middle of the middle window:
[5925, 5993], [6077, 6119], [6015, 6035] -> -0.011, 111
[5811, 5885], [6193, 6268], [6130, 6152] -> -0.014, 107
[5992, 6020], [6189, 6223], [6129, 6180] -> 0.034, 109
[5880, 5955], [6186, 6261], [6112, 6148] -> -0.052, 104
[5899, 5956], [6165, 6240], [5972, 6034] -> -0.037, 106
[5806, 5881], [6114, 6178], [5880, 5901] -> 0.210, 111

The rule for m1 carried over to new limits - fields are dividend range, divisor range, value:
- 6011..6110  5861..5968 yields 1.07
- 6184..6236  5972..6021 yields 0.97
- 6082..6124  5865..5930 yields 1.08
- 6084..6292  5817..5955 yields 1.00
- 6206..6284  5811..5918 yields 0.98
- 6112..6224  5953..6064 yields 0.97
